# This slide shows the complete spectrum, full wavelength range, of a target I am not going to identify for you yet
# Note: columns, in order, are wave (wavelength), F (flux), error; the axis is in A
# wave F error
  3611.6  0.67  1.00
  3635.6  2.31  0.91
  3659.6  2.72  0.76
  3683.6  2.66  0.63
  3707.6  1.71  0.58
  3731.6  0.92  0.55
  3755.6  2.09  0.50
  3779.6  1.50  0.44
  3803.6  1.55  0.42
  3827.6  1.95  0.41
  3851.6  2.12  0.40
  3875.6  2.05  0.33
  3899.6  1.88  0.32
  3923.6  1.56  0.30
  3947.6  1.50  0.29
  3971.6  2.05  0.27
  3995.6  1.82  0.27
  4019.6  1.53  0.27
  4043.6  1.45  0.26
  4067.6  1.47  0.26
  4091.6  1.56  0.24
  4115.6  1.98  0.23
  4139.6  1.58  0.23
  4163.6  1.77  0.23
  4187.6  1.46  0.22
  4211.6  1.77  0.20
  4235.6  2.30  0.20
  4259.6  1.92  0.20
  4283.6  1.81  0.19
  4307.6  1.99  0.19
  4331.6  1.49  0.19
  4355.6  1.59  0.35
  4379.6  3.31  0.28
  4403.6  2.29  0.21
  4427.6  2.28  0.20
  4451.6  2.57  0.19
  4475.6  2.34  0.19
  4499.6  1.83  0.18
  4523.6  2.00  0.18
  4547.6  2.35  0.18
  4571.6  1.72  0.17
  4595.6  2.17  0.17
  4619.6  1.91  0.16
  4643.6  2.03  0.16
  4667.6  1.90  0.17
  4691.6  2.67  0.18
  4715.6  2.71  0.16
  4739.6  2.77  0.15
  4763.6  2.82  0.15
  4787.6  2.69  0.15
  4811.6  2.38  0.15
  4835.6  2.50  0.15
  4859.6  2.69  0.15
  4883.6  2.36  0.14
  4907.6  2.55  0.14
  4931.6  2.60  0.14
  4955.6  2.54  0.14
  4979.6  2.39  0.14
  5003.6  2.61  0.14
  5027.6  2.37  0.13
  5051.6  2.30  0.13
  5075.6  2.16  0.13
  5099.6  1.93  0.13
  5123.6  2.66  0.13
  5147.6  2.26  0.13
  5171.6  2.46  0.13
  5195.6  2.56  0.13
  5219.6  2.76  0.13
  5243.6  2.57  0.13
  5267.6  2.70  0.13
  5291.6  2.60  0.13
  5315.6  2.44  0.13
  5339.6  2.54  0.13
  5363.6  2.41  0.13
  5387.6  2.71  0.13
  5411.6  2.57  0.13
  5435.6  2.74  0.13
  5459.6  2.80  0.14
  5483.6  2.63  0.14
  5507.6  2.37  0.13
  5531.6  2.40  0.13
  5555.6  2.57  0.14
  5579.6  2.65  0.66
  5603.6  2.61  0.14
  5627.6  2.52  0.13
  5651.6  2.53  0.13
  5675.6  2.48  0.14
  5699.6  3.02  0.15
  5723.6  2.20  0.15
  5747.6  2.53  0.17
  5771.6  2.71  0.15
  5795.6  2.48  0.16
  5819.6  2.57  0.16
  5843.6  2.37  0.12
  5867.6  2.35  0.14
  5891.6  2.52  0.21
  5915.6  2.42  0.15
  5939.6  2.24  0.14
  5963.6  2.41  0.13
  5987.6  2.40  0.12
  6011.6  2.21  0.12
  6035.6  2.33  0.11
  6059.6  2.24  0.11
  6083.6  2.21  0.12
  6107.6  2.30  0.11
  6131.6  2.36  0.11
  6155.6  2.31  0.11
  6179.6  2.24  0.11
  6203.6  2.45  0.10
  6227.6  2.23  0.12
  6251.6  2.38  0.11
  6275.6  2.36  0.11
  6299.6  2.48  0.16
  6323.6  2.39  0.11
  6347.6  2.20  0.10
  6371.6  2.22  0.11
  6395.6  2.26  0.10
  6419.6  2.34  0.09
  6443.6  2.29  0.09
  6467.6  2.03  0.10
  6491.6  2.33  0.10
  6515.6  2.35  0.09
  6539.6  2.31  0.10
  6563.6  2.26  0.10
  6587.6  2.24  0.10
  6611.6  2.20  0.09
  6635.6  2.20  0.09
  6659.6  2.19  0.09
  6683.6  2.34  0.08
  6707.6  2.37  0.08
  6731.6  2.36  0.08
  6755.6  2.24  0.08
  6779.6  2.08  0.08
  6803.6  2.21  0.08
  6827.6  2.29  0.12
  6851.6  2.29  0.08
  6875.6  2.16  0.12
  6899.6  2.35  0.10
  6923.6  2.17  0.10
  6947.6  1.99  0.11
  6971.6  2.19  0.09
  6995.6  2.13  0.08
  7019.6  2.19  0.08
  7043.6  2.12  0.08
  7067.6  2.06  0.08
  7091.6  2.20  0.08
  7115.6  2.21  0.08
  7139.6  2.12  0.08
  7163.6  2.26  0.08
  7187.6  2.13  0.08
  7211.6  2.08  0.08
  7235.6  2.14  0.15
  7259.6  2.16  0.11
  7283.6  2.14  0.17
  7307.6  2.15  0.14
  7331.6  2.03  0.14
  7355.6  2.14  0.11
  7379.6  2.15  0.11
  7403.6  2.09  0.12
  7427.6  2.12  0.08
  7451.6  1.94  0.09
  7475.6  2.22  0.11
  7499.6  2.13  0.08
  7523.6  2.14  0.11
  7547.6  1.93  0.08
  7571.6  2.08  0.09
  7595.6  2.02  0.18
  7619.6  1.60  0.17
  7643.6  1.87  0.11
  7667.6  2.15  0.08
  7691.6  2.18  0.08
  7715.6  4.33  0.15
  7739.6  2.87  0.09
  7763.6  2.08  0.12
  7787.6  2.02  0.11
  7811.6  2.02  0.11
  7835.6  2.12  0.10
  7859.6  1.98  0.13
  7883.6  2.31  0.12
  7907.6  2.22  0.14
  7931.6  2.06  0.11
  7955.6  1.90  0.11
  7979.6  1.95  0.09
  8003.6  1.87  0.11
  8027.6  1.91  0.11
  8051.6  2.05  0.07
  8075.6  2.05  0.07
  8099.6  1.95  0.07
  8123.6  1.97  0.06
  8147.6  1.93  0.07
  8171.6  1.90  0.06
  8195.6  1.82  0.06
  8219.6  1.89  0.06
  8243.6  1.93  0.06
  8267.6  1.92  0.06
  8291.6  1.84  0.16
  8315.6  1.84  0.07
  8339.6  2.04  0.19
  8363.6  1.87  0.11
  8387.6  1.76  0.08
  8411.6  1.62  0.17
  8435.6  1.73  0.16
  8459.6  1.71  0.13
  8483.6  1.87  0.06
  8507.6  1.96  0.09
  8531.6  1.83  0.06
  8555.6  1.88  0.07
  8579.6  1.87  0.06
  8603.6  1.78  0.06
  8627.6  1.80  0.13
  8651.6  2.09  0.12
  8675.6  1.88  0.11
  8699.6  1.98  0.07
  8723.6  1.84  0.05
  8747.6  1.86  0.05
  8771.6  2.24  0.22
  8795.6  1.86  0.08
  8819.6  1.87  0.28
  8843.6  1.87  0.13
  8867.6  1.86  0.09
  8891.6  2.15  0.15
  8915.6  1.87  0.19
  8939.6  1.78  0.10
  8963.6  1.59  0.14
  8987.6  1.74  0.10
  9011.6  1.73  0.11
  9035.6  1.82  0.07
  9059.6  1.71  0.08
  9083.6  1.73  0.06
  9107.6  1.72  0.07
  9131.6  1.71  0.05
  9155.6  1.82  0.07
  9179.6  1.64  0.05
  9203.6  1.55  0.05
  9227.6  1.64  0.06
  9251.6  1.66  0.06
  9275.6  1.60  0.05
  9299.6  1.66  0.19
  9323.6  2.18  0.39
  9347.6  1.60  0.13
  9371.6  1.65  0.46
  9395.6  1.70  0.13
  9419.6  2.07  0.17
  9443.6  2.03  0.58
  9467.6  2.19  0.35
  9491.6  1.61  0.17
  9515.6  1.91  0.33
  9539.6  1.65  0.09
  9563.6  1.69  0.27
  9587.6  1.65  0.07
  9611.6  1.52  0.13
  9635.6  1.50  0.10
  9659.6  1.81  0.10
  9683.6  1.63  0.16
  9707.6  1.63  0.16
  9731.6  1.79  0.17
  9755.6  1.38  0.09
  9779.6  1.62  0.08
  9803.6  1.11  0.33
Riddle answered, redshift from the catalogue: 0.174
